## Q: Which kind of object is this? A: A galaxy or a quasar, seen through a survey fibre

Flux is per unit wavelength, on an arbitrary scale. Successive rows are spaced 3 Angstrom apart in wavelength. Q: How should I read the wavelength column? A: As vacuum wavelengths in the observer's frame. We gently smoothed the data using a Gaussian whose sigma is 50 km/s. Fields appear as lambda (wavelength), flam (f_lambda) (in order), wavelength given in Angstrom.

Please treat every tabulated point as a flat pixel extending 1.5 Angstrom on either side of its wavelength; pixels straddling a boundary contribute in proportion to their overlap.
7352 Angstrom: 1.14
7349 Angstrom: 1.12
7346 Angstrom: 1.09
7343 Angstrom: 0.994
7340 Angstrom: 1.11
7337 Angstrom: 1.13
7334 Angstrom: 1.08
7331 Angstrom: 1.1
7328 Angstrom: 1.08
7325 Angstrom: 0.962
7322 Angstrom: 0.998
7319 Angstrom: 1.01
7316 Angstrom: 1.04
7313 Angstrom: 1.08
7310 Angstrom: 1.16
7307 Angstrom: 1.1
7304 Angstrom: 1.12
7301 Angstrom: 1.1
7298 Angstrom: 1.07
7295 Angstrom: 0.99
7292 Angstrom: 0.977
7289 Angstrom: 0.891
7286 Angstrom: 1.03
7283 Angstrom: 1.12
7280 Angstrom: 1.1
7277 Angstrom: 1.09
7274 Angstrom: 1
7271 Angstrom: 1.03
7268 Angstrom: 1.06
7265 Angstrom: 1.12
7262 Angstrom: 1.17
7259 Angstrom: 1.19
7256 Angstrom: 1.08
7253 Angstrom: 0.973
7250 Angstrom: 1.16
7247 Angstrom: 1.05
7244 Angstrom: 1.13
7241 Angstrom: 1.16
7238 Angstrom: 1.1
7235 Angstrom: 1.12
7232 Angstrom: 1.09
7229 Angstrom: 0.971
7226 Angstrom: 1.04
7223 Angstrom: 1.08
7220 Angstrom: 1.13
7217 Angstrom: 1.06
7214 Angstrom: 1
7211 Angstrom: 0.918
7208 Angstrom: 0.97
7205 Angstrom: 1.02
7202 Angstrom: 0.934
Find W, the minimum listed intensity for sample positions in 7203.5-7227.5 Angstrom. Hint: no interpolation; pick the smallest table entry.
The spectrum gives 0.918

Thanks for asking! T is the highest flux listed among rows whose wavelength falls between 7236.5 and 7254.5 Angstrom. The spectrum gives 1.16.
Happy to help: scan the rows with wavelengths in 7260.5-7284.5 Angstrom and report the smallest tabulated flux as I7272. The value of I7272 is 1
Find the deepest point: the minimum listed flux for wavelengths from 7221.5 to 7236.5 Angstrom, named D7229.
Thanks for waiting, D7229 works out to 0.971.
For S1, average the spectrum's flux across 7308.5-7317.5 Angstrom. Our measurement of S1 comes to 1.09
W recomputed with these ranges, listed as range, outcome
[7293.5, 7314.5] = 0.99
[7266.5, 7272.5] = 1.03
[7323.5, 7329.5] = 0.962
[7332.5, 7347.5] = 0.994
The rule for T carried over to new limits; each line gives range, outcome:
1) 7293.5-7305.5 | 1.12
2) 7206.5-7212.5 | 0.97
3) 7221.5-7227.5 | 1.08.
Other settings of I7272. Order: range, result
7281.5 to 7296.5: 0.891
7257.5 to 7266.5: 1.12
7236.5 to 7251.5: 1.05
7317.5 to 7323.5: 0.998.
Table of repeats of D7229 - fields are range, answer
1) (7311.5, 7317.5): 1.04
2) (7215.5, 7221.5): 1.06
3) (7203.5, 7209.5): 0.97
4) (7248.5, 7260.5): 0.973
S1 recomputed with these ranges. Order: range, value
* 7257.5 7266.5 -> 1.16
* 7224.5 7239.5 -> 1.06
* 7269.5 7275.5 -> 1.01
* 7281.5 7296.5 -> 1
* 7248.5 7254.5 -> 1.07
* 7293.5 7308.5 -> 1.08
